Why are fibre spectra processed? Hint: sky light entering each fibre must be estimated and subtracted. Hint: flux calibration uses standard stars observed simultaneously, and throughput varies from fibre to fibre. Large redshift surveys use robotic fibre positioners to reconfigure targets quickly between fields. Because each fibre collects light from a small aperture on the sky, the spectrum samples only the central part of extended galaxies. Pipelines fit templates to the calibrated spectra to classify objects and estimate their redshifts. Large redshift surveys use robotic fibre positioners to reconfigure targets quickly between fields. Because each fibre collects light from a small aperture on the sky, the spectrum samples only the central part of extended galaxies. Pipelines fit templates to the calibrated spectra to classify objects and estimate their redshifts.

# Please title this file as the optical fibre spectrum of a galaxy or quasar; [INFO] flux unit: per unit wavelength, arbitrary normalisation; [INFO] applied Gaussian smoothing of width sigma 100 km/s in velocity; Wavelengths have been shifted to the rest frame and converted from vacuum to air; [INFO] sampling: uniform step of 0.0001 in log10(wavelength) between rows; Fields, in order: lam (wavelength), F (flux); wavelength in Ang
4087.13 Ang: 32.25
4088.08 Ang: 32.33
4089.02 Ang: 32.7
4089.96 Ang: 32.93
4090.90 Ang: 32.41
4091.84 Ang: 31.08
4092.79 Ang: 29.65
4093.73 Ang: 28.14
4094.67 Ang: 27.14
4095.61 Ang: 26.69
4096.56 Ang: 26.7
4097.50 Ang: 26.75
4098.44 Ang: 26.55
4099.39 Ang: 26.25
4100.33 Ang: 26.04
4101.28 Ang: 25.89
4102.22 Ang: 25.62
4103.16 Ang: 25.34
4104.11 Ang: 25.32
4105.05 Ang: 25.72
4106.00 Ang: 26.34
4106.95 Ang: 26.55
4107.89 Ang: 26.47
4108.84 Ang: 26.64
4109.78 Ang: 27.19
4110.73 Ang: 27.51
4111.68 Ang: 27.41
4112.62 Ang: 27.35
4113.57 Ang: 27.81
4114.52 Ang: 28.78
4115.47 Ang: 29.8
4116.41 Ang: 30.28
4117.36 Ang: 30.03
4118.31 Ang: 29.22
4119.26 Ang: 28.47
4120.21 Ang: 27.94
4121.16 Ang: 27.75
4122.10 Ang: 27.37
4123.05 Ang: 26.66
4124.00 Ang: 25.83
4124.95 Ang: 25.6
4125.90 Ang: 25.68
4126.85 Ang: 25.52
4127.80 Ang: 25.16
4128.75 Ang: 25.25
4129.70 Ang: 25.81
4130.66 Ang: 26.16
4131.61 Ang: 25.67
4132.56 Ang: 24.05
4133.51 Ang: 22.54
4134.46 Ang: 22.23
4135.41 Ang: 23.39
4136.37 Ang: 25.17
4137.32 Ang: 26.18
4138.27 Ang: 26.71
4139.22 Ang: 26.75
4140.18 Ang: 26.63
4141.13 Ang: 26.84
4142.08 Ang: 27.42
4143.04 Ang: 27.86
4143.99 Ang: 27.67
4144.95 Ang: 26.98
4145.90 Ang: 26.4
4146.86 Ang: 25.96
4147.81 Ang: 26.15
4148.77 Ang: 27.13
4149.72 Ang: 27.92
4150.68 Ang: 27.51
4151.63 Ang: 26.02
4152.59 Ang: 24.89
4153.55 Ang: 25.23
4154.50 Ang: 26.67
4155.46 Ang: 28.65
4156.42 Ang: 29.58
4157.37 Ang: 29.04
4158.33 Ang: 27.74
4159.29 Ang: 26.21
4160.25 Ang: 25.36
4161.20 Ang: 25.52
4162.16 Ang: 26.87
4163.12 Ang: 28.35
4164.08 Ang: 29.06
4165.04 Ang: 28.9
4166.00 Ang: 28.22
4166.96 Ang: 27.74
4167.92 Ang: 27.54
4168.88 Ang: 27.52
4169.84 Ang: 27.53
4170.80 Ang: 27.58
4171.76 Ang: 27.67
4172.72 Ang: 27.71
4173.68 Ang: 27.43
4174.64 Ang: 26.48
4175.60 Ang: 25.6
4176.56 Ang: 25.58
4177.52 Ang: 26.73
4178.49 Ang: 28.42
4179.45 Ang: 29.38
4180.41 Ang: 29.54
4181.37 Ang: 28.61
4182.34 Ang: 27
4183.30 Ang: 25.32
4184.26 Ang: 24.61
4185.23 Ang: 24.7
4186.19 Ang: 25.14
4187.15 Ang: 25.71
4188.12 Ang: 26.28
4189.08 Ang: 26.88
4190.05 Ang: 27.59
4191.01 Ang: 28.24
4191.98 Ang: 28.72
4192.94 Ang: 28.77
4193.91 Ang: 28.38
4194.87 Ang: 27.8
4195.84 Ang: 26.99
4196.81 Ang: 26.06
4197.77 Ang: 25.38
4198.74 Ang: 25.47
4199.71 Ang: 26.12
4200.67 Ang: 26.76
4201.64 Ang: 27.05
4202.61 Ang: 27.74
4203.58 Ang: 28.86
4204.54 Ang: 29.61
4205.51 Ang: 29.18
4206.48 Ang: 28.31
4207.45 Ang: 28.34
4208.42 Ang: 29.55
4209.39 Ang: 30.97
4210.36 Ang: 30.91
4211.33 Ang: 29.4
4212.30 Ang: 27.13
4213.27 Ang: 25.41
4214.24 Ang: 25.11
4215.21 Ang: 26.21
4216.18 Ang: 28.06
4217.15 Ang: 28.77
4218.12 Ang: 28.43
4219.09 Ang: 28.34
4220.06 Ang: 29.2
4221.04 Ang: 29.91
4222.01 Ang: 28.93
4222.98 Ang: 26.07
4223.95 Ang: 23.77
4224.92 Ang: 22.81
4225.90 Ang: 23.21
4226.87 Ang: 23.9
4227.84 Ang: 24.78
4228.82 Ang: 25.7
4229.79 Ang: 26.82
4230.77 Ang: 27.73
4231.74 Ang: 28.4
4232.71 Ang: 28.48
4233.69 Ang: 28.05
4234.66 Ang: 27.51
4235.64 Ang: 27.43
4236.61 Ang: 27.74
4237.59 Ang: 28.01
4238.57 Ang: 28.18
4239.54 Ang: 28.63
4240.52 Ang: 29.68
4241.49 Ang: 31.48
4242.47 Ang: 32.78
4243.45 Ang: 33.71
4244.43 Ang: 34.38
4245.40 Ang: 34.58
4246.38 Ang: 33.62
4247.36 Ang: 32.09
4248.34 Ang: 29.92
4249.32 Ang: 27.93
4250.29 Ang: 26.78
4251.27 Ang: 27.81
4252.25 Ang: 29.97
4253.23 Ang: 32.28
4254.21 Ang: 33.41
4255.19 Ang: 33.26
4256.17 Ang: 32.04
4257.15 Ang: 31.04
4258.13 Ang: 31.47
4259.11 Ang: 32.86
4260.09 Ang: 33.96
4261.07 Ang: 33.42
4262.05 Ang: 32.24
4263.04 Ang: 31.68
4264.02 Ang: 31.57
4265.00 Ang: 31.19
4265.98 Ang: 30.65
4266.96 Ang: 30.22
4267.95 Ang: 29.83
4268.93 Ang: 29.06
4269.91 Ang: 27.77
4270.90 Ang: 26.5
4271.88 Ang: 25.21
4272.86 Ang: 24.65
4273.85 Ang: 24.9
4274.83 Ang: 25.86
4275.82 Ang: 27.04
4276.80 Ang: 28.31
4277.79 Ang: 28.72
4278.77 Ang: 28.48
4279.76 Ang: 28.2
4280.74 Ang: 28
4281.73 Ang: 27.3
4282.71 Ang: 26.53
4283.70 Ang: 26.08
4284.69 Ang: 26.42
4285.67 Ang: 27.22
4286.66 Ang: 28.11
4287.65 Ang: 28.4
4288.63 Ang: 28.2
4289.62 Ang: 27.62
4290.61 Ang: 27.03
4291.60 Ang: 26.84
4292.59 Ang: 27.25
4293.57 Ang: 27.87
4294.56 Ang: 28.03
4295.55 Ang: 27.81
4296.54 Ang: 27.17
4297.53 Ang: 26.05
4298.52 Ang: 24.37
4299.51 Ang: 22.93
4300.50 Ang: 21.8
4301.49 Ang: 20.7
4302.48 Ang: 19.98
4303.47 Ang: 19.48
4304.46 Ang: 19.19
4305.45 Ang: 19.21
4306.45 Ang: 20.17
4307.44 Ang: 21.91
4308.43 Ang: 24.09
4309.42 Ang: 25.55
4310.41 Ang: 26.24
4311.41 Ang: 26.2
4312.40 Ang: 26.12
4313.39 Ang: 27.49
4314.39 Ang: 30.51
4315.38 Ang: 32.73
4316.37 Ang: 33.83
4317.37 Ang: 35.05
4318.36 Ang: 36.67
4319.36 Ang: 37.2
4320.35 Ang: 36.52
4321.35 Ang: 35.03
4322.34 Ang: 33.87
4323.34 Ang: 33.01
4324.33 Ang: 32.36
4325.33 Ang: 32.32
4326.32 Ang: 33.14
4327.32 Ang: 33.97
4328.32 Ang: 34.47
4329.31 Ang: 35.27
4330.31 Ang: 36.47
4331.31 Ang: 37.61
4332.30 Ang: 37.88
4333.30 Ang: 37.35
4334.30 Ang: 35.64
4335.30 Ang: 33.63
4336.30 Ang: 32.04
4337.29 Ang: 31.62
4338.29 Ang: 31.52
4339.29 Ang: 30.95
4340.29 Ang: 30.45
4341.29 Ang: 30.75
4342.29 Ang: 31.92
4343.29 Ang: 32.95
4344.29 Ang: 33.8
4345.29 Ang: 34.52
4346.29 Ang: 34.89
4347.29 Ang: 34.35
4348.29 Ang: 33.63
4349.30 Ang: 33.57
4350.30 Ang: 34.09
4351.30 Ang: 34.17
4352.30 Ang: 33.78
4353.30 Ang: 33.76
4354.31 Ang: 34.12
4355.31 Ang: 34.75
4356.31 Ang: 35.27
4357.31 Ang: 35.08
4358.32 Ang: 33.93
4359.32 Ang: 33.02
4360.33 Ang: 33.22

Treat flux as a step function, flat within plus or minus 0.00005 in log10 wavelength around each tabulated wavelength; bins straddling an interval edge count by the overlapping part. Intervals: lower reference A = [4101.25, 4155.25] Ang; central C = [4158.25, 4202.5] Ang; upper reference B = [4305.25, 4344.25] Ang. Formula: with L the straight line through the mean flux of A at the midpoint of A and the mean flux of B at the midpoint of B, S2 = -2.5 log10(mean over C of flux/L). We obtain 0.03 mag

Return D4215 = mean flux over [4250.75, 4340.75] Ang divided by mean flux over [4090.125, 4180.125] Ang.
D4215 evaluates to 1.1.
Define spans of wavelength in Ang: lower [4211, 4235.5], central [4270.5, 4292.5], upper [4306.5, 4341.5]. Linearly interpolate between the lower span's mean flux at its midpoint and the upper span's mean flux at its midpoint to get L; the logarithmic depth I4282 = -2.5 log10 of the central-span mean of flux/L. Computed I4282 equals 0.108 mag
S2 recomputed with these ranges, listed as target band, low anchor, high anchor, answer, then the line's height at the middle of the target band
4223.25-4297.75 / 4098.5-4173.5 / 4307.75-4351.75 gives 0.07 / 30.7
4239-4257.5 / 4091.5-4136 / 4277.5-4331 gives -0.13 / 27.8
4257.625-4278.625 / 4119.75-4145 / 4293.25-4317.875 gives -0.15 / 25.5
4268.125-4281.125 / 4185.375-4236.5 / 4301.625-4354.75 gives 0.09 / 29.5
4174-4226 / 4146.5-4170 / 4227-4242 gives 0.01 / 27.6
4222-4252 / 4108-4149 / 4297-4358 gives 0.02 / 29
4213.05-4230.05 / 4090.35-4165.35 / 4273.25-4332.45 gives 0.05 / 27.7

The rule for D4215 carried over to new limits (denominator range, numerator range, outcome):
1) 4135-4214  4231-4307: 1.04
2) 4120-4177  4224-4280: 1.10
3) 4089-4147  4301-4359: 1.17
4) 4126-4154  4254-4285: 1.13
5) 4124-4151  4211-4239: 1.04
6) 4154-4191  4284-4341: 1.08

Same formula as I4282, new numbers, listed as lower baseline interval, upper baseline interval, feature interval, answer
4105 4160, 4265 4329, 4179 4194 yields 0.00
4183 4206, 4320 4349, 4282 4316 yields 0.25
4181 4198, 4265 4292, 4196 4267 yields -0.07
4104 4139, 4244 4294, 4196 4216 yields 0.02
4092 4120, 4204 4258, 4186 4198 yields 0.05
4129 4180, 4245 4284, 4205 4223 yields 0.00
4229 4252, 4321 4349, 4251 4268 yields -0.04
